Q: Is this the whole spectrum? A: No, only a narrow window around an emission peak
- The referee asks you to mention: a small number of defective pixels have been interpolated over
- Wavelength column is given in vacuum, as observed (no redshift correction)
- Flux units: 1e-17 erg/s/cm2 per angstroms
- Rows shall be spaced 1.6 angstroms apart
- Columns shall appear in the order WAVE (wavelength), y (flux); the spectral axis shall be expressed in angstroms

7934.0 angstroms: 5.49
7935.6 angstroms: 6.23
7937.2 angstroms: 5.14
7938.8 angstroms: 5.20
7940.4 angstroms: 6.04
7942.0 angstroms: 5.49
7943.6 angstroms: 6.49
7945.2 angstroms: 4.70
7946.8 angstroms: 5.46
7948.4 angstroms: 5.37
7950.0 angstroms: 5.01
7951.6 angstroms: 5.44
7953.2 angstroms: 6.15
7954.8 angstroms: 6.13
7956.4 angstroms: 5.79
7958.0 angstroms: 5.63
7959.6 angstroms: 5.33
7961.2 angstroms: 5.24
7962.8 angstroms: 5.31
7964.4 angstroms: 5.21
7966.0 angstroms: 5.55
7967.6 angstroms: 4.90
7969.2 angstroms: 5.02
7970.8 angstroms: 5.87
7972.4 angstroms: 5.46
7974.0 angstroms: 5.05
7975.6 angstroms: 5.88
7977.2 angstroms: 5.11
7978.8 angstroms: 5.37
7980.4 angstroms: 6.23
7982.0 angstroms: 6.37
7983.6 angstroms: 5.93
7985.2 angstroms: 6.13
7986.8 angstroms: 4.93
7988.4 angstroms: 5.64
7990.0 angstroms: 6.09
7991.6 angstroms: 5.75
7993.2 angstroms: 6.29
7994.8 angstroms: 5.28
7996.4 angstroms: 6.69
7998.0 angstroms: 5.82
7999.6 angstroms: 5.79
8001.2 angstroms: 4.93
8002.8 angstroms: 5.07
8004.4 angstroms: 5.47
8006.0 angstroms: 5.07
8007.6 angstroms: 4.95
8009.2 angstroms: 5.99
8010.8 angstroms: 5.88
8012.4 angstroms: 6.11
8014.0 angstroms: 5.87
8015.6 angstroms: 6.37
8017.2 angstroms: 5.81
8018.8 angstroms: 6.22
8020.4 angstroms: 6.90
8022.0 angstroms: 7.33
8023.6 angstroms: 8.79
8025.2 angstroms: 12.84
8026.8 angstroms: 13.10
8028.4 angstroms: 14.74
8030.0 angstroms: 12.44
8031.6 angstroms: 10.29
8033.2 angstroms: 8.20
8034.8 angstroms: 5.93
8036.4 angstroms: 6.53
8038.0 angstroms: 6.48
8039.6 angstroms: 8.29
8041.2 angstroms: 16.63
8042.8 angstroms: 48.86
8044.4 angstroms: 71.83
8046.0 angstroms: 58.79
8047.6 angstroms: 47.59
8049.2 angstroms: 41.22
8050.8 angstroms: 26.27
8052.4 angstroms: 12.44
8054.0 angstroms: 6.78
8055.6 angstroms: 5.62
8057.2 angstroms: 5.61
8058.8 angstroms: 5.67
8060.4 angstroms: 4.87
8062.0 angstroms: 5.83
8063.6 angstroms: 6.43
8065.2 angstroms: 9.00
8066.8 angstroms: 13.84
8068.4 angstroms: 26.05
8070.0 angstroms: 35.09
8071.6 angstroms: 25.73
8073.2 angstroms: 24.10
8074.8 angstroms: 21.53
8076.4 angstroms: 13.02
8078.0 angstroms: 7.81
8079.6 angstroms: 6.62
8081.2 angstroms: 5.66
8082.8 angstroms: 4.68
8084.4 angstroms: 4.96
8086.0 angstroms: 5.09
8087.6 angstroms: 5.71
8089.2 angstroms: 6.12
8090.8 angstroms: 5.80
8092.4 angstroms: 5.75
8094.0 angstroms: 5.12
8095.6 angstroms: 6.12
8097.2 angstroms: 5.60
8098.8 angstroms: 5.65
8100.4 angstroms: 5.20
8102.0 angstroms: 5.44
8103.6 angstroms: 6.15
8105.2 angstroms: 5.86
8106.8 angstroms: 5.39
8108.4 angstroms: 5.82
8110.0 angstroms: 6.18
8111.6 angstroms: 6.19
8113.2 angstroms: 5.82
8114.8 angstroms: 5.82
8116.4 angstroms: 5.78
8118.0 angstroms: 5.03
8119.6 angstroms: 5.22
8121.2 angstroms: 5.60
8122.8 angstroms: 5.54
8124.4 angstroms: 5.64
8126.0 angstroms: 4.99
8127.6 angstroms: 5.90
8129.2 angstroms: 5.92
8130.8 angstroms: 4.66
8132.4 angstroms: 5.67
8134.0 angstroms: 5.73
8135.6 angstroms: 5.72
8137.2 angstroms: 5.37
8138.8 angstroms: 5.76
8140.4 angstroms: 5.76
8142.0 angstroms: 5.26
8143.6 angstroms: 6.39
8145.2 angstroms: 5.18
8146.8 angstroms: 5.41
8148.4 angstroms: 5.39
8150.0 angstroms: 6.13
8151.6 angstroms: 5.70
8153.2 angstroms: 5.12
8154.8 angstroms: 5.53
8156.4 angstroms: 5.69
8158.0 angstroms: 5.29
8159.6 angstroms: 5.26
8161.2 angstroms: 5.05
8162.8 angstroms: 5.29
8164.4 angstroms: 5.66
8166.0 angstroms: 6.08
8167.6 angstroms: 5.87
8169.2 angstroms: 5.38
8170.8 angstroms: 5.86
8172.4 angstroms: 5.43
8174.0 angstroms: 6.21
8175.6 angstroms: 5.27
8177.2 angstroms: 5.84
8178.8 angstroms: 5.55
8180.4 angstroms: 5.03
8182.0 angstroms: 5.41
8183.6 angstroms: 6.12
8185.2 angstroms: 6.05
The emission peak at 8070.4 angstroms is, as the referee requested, [N II] 6583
